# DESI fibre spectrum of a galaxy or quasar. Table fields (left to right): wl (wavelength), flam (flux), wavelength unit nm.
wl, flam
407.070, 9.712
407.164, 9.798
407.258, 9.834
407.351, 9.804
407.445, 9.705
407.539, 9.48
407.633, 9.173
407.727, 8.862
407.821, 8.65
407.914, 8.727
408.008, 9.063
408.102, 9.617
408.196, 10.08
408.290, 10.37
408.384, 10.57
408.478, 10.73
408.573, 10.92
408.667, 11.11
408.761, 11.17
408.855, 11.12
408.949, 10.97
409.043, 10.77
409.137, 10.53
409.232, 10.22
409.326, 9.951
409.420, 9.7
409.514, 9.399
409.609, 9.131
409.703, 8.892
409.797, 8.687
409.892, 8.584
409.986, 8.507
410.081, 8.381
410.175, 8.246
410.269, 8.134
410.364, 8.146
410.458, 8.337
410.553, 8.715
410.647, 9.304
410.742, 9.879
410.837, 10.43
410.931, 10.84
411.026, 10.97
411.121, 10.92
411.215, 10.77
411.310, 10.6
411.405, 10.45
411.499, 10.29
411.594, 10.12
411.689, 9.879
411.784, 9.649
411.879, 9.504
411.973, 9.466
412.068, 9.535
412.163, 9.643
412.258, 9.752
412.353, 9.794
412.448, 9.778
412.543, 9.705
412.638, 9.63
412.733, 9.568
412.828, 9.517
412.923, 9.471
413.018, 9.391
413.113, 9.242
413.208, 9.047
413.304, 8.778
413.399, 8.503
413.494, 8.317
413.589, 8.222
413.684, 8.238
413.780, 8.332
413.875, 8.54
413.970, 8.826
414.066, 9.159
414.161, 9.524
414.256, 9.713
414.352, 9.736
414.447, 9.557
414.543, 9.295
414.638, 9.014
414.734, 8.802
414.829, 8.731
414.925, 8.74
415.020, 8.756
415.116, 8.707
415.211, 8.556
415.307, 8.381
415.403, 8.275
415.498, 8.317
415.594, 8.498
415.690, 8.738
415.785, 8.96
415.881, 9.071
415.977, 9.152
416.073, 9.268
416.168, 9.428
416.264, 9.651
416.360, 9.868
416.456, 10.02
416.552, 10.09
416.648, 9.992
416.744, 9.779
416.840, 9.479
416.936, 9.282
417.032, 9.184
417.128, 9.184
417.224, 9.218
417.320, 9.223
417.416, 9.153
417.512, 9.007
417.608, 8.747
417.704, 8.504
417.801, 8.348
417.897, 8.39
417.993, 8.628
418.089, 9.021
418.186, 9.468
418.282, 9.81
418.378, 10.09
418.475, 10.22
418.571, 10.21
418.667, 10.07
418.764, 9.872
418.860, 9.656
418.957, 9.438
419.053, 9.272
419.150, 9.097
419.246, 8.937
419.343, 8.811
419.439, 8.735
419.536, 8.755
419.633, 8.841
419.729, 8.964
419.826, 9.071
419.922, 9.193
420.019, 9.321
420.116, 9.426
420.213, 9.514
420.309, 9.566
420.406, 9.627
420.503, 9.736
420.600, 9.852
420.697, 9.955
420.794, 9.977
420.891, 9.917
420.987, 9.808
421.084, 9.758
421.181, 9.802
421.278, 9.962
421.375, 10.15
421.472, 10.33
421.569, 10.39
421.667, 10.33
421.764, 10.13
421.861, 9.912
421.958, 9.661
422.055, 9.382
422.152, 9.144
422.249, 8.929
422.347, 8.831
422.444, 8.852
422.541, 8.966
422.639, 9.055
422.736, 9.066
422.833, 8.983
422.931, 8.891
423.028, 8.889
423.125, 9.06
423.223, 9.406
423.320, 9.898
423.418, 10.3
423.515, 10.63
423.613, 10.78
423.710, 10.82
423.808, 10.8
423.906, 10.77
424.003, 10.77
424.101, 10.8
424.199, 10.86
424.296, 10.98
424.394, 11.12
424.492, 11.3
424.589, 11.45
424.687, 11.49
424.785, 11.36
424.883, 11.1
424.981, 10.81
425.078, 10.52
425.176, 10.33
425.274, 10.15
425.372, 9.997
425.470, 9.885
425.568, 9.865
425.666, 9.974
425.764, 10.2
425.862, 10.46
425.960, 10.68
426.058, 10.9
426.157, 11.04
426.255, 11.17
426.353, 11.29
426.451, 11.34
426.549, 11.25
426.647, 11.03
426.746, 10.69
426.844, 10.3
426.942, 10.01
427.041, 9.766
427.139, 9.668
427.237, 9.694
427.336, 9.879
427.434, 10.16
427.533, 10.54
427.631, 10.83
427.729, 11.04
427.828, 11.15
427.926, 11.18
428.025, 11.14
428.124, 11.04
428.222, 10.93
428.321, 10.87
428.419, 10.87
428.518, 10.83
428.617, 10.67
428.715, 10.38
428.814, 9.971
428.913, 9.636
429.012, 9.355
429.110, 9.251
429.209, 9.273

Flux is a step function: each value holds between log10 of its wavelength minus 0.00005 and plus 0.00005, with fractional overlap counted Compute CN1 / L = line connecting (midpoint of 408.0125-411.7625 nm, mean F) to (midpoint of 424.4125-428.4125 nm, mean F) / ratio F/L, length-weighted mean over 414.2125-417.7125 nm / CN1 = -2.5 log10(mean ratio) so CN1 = 0.115 mag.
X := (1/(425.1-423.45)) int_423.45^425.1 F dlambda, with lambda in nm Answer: 11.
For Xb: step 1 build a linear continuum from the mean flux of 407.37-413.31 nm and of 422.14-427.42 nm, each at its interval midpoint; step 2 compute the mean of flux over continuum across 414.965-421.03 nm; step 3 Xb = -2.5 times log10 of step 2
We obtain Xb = 0.08 mag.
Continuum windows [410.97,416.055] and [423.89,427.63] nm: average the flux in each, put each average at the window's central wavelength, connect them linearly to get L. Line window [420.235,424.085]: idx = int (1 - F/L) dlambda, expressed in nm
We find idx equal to 0.17 nm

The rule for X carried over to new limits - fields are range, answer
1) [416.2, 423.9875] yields 9.53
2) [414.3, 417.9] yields 9.09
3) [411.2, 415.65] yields 9.23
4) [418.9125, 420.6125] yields 9.22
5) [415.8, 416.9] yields 9.59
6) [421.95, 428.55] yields 10.4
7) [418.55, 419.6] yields 9.32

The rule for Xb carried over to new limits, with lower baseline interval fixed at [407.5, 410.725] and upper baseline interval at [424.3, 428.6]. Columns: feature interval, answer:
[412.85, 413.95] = 0.125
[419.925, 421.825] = 0.050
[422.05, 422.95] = 0.160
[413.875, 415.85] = 0.117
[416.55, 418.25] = 0.108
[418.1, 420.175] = 0.091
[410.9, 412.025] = -0.063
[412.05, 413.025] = 0.015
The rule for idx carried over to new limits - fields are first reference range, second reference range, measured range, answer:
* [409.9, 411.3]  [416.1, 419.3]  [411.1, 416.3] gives 0.09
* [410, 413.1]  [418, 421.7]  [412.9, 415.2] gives 0.16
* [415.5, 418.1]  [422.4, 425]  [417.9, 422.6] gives 0.09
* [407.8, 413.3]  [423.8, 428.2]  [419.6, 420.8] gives 0.10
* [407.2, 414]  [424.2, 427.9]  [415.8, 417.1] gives 0.06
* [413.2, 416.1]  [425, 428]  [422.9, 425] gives -0.09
